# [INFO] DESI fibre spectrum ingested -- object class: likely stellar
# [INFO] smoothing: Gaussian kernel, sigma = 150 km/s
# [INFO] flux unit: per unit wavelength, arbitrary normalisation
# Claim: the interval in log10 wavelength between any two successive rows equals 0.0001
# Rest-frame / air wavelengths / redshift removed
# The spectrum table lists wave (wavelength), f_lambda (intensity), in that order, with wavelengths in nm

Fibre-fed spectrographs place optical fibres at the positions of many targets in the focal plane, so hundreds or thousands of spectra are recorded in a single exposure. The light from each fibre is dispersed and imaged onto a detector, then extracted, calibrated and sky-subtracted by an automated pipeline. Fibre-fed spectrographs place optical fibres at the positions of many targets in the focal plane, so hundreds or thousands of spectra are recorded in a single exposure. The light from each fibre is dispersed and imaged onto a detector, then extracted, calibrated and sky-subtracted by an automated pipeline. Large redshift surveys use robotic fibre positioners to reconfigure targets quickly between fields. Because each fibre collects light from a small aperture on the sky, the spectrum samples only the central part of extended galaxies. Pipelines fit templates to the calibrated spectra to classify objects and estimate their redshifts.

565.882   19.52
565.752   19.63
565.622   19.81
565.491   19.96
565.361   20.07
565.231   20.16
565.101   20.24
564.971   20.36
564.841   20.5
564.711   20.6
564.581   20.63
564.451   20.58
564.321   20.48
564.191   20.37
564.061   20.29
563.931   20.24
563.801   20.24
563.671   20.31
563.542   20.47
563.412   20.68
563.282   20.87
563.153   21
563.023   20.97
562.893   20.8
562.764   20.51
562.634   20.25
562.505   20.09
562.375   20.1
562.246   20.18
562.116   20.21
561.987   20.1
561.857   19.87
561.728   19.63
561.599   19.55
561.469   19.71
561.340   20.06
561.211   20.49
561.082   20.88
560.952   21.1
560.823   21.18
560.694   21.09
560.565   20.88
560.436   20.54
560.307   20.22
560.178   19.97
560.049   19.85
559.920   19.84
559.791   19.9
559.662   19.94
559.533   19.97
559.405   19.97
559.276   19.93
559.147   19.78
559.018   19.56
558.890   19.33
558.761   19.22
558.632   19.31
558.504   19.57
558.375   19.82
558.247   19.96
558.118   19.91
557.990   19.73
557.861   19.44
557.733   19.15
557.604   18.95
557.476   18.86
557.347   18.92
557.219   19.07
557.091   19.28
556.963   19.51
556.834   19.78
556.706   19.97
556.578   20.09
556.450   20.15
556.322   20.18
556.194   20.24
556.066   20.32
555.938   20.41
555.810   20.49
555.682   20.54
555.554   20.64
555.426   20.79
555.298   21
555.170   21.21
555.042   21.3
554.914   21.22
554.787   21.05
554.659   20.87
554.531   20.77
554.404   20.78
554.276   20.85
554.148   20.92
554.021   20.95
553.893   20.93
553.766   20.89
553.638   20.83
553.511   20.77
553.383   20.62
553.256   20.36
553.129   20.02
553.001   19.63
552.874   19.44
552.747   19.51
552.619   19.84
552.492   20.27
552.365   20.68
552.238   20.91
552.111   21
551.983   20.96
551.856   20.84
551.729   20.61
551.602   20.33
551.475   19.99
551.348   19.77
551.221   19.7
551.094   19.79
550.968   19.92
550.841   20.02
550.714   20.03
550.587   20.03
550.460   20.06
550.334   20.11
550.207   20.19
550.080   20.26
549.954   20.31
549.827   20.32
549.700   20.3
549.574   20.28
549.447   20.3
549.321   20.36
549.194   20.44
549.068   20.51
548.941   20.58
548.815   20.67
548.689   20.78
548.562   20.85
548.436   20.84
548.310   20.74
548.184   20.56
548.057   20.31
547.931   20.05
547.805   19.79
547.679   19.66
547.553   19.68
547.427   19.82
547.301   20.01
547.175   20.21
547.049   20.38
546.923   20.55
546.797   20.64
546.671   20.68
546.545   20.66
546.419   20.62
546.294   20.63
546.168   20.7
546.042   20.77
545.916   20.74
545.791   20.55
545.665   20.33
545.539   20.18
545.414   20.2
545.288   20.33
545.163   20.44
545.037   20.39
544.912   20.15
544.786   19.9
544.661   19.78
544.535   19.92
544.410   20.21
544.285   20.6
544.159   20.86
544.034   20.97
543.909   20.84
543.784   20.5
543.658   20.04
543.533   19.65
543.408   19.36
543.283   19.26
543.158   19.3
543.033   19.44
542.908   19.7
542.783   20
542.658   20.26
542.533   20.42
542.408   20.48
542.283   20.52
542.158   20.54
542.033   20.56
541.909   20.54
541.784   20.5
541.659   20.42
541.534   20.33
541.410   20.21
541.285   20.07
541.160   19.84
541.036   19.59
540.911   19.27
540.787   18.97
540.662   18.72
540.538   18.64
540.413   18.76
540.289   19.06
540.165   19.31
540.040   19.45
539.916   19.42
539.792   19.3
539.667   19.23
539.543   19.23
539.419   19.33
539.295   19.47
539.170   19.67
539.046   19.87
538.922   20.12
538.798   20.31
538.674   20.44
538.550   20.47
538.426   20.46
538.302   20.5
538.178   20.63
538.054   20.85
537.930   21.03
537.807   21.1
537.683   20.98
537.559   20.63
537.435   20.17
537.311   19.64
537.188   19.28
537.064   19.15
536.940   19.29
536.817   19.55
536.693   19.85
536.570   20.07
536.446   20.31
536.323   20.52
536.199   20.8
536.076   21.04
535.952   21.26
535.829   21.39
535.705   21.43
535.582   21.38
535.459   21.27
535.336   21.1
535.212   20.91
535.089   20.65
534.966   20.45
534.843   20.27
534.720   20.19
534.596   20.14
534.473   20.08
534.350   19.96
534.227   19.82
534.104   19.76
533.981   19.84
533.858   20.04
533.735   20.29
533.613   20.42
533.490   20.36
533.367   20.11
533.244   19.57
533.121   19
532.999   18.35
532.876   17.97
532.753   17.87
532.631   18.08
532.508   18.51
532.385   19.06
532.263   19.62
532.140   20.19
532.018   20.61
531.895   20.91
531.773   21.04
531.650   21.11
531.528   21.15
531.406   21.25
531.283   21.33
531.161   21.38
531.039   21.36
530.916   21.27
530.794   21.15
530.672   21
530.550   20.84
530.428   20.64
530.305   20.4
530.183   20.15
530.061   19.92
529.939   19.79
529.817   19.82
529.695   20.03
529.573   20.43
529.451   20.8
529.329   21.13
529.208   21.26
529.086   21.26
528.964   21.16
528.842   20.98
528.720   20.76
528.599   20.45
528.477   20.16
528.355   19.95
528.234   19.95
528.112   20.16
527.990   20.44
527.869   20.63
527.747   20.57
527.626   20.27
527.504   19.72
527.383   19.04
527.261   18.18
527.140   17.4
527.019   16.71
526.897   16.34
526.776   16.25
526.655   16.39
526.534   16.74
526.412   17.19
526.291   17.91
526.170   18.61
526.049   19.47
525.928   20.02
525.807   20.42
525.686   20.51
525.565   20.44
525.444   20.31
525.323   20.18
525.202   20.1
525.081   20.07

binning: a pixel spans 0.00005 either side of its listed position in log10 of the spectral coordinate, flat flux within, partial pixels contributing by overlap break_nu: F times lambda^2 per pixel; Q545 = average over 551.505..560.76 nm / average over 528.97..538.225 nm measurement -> 1.08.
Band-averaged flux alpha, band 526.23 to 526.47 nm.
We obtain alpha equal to 17.6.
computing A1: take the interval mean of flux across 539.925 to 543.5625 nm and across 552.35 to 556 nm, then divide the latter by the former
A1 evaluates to 1.04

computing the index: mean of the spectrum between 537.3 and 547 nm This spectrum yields 20.1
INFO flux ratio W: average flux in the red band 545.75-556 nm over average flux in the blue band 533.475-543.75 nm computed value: 1.02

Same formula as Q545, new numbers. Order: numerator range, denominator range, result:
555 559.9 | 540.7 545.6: 1.04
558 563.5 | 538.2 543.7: 1.09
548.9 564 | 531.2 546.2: 1.07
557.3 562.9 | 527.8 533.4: 1.10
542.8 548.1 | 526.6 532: 1.07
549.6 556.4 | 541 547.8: 1.04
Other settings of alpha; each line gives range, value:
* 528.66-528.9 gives 20.8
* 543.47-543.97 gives 20.2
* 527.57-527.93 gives 20.5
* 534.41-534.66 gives 20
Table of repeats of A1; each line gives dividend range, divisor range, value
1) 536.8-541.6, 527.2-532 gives 0.96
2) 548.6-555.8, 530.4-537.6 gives 1.01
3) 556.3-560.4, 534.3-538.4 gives 0.96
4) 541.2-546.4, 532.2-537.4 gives 1.01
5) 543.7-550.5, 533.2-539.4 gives 1.00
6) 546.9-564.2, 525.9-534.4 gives 1.02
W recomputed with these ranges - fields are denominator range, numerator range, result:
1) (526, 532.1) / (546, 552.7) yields 1.02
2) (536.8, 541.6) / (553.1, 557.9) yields 1.03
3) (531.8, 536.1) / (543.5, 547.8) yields 1.01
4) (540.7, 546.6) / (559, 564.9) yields 1.01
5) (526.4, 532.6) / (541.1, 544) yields 1.01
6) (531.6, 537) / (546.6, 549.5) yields 1.01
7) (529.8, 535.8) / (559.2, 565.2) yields 1.00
